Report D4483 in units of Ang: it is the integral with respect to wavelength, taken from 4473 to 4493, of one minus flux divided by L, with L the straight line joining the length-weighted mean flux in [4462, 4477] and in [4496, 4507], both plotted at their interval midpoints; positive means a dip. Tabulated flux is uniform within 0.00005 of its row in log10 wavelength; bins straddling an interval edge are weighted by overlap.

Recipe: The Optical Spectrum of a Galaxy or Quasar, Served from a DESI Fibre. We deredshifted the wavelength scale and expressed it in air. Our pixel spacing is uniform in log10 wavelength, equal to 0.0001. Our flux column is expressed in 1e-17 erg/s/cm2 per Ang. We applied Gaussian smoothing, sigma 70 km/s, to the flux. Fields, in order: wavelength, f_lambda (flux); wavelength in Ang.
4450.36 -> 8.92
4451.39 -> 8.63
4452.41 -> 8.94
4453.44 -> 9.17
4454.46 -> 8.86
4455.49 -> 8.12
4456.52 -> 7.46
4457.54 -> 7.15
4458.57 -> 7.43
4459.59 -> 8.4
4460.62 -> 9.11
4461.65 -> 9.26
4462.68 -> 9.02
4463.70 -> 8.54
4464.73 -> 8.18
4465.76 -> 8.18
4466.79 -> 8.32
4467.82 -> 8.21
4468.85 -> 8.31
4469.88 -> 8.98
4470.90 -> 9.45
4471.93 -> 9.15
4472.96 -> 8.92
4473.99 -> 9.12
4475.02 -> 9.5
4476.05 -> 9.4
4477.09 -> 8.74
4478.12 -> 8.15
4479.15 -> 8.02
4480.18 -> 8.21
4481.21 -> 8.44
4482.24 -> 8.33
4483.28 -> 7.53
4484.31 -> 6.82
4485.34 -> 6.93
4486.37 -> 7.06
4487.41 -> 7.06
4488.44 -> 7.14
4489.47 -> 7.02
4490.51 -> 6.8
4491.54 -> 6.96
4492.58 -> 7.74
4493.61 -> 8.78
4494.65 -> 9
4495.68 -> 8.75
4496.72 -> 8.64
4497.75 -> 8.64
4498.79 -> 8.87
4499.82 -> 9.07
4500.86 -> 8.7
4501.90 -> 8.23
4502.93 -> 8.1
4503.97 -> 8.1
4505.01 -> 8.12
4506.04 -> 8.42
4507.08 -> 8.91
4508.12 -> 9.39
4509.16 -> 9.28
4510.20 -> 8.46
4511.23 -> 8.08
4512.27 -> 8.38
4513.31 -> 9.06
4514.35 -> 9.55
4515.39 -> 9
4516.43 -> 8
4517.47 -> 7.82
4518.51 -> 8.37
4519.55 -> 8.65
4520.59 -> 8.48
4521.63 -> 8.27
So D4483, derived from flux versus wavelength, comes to 1.9 Ang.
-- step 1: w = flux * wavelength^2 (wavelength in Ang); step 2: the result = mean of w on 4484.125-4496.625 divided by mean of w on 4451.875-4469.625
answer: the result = 0.91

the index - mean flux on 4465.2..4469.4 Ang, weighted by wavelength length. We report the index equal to 8.25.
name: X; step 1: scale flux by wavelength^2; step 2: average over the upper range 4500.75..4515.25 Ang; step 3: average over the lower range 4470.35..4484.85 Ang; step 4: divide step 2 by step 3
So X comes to 1.0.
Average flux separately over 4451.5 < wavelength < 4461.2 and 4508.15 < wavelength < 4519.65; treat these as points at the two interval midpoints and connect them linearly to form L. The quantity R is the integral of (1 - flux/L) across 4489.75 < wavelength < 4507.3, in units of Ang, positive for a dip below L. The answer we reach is 0.49 Ang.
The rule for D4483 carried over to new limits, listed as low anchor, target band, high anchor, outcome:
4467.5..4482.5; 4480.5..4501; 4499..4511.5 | 1.8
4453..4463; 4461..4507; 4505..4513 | 1.2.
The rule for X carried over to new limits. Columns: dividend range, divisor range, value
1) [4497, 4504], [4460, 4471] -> 1.01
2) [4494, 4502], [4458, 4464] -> 1.03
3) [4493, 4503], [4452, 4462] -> 1.06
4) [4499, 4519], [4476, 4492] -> 1.14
